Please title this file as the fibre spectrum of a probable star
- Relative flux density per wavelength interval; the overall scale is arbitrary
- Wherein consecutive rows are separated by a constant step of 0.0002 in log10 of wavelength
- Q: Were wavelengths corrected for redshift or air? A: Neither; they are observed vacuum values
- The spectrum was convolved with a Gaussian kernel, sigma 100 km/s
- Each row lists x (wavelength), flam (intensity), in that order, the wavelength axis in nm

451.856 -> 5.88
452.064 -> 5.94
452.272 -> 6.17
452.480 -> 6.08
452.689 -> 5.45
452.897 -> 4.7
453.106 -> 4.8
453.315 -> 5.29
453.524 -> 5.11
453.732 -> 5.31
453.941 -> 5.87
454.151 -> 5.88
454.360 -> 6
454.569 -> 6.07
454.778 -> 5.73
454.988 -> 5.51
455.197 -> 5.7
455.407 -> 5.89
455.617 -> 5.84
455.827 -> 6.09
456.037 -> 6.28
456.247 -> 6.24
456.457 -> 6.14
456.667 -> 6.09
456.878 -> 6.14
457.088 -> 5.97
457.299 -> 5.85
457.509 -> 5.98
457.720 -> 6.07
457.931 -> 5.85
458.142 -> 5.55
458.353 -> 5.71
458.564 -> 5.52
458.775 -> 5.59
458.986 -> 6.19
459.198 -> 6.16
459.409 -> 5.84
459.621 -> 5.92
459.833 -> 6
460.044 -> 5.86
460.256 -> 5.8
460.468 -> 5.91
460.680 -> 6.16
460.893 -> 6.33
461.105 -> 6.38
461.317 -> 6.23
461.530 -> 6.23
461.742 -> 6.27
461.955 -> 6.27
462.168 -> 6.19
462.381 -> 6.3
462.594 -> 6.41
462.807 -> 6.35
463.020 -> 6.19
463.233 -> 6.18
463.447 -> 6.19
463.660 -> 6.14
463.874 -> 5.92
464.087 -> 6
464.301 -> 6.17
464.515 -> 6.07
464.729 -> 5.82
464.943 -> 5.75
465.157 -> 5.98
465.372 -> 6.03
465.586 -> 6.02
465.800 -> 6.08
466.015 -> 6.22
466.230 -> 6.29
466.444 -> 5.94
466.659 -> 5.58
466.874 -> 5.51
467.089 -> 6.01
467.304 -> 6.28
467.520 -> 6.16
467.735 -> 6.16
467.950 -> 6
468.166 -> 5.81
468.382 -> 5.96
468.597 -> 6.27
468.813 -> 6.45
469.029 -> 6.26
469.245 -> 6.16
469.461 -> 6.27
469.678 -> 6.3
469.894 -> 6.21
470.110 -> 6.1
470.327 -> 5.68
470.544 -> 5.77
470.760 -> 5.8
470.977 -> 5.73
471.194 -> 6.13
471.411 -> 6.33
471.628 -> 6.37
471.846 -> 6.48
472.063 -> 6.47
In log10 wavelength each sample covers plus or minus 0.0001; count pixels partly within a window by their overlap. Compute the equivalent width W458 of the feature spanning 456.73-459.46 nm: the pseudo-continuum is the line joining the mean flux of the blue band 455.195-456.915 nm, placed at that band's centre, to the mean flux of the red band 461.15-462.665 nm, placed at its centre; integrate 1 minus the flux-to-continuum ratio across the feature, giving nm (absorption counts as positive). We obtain 0.11 nm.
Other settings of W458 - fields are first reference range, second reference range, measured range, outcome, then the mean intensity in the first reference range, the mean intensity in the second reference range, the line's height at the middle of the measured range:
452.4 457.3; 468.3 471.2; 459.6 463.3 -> -0.17 nm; 5.75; 6.08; 5.89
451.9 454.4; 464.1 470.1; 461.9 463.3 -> -0.09 nm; 5.55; 6.06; 5.9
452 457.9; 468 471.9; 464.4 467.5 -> 0.02 nm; 5.79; 6.11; 6.02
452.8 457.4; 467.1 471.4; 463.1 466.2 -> -0.04 nm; 5.75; 6.08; 5.98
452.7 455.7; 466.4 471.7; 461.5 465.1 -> -0.18 nm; 5.55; 6.05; 5.85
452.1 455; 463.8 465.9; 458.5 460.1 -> -0.03 nm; 5.58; 5.99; 5.79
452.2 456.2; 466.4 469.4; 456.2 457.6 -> -0.07 nm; 5.68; 6.05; 5.75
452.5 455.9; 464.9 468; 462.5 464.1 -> -0.08 nm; 5.58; 6.01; 5.9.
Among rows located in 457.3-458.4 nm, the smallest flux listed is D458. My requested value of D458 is 5.55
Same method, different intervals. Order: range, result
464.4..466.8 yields 5.58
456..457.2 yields 5.97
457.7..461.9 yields 5.52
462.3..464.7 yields 5.92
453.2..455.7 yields 5.11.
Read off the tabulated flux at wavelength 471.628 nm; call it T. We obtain 6.37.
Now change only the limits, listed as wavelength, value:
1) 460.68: 6.16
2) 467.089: 6.01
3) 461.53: 6.23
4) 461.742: 6.27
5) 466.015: 6.22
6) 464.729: 5.82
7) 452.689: 5.45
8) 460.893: 6.33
